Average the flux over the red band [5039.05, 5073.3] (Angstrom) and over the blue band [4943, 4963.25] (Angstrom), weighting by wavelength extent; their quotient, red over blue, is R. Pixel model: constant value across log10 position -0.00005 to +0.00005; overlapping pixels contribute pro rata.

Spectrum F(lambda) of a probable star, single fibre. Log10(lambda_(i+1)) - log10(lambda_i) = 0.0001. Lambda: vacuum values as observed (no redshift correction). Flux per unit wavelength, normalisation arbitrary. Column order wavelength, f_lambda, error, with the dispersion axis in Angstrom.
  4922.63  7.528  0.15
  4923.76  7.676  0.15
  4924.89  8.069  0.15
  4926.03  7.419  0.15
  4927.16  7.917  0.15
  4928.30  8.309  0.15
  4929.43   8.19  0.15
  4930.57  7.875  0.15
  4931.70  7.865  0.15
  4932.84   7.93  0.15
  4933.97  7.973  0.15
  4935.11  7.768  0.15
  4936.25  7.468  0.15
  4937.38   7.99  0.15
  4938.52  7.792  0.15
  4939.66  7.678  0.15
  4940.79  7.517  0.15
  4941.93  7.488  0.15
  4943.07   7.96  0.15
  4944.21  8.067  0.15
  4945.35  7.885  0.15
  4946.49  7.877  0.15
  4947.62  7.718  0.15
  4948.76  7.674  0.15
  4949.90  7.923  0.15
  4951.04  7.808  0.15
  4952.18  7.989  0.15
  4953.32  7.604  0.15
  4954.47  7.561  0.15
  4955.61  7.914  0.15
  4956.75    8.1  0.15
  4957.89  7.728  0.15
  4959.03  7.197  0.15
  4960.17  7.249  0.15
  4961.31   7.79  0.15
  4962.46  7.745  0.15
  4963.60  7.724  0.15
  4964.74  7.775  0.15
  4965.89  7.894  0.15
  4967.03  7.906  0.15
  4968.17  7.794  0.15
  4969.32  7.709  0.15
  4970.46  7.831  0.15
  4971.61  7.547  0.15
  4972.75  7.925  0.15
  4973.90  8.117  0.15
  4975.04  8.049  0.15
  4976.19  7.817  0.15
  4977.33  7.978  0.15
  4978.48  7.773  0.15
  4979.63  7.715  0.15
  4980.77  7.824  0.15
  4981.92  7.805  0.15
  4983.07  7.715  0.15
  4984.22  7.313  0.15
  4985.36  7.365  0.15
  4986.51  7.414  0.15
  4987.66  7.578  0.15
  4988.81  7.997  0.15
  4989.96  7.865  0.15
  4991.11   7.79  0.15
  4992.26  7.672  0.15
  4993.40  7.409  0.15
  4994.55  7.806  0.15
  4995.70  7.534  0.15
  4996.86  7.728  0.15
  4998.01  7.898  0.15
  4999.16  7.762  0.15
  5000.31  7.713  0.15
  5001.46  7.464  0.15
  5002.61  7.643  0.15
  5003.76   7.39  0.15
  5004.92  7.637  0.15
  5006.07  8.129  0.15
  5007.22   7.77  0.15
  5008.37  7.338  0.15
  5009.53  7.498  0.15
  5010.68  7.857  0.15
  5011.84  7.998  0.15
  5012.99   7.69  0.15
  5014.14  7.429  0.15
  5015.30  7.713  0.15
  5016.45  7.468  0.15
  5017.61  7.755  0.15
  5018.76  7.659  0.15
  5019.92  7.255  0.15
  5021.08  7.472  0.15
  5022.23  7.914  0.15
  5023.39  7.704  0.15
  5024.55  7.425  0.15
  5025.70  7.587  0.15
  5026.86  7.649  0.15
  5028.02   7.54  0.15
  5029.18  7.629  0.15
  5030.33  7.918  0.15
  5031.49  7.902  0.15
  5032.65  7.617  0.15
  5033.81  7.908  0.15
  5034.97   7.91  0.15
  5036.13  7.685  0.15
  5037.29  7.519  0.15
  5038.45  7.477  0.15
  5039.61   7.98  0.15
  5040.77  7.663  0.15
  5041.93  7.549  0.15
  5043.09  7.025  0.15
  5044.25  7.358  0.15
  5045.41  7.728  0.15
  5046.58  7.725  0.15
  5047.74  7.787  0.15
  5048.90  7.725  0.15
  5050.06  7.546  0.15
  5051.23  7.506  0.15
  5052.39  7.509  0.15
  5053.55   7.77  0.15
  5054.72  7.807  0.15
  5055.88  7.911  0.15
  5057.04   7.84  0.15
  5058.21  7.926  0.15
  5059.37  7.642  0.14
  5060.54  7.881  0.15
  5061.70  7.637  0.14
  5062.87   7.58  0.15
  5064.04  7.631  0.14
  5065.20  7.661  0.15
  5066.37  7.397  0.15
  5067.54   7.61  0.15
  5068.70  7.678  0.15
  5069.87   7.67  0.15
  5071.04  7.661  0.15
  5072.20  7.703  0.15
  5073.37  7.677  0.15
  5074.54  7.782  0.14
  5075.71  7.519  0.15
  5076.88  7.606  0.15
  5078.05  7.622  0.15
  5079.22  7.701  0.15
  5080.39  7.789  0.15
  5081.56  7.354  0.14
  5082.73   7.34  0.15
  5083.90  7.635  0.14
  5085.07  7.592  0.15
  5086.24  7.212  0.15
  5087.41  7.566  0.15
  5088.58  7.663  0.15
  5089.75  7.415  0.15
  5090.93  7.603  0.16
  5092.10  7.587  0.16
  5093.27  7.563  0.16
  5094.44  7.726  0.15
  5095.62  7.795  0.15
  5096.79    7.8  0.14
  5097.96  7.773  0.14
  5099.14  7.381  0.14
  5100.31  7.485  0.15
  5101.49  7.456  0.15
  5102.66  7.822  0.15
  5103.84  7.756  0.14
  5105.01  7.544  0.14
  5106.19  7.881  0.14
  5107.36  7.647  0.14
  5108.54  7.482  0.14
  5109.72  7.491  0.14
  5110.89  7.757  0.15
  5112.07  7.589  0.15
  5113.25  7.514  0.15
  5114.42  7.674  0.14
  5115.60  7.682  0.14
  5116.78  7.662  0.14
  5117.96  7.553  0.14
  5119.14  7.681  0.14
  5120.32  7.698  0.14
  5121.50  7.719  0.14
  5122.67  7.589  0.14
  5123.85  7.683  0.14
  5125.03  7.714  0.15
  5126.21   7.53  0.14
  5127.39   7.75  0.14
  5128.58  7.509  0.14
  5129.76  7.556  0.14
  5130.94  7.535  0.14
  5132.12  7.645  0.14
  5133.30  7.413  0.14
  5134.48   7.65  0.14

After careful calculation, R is 0.99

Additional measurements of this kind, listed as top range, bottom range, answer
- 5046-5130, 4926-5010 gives 0.99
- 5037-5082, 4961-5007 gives 0.99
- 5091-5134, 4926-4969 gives 0.98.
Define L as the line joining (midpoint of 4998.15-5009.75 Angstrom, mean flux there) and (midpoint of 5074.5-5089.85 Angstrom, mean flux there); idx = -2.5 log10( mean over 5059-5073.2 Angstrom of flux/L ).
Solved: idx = -0.010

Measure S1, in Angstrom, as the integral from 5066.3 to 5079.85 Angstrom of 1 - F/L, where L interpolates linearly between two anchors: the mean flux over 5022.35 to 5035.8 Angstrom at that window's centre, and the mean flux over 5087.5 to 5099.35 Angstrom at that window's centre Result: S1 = 0.02 Angstrom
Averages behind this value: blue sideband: 7.71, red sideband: 7.63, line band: 7.64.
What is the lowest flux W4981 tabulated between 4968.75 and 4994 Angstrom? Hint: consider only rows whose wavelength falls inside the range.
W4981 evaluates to 7.313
